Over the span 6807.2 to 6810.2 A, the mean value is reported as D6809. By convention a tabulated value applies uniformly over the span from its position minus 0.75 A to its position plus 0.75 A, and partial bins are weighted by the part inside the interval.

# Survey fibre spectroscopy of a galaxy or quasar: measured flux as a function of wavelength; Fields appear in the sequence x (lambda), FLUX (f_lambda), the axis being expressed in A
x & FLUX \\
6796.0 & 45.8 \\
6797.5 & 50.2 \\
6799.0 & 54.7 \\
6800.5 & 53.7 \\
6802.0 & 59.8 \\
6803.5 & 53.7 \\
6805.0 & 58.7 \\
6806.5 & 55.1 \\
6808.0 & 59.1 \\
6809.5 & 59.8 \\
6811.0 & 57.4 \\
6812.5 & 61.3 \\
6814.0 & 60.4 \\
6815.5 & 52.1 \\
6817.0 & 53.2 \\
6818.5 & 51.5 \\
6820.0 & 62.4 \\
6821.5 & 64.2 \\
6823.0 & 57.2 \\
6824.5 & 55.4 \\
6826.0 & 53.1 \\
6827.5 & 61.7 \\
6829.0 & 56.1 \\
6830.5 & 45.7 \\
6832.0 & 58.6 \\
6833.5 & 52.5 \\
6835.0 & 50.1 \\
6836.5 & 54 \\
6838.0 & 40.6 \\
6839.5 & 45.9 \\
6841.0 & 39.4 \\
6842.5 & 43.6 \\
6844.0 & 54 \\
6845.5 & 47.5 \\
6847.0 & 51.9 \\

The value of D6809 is 59.4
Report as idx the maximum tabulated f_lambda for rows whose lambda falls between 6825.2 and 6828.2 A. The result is 61.7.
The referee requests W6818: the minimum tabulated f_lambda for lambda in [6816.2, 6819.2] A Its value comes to 51.5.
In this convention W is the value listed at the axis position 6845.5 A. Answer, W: 47.5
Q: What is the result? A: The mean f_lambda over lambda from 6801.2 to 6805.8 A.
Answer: 57.3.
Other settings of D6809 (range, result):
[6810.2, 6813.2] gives 59.3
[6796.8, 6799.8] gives 52.5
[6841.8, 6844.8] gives 48.9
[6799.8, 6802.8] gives 56.8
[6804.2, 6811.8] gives 58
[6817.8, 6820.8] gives 57.2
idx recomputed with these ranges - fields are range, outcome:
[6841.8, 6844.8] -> 54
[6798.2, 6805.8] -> 59.8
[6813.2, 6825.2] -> 64.2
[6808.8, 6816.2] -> 61.3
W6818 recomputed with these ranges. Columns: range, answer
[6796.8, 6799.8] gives 50.2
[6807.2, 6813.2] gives 57.4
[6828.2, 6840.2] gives 40.6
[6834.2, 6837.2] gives 50.1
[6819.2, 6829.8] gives 53.1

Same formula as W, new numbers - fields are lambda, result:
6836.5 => 54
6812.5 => 61.3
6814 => 60.4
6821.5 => 64.2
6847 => 51.9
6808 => 59.1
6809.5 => 59.8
